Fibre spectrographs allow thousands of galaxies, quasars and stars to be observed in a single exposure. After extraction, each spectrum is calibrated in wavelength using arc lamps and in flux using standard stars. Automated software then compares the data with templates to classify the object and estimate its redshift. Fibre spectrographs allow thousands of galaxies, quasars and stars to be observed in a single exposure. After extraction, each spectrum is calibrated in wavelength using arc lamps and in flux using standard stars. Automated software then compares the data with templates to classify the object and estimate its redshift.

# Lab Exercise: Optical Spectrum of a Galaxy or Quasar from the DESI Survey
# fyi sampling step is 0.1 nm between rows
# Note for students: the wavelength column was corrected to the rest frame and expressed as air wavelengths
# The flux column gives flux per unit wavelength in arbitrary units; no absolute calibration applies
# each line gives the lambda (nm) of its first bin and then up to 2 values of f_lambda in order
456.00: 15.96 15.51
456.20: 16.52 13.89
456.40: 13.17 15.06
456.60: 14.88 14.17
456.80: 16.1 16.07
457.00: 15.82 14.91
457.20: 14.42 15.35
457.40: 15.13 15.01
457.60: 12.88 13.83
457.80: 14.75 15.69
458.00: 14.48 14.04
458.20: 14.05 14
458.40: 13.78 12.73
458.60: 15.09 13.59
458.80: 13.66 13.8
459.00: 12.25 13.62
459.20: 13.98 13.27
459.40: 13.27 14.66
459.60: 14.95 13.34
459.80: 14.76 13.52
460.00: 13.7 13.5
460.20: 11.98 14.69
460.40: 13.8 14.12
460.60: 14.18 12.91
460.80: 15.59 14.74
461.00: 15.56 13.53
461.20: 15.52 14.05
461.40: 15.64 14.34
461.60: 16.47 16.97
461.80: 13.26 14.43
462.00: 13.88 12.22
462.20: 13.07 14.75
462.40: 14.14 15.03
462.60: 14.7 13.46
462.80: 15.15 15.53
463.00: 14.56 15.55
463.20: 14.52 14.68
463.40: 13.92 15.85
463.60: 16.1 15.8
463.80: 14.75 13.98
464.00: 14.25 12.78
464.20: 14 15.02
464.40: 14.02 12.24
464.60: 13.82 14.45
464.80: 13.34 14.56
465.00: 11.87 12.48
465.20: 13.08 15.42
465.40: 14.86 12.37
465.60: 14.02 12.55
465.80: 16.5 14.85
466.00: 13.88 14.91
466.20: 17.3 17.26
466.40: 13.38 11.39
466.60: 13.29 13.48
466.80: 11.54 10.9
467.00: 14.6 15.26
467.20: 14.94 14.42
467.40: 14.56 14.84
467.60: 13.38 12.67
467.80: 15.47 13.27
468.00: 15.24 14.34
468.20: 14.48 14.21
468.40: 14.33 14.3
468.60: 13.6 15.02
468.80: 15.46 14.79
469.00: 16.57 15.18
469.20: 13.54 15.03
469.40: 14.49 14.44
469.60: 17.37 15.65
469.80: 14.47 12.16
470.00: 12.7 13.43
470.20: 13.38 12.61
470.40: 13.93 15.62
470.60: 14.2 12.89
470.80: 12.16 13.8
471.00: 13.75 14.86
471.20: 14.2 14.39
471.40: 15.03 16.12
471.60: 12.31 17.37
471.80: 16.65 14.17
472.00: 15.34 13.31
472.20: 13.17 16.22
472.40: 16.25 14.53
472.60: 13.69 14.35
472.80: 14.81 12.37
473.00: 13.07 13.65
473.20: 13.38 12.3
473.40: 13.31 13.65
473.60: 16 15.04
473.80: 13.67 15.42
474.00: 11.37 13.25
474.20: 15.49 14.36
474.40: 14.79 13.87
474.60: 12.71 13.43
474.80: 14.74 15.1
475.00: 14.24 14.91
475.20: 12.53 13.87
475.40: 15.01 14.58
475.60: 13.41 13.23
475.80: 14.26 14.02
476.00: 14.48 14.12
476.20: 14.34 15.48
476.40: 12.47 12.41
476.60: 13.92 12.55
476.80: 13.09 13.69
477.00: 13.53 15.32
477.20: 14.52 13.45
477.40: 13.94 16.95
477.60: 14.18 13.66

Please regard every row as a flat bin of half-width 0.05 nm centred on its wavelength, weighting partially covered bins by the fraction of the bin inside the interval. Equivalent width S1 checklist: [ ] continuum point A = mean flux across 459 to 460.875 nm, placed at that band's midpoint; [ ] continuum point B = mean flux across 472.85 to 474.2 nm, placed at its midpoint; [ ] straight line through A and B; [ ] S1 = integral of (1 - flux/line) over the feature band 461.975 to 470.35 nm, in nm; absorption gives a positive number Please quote -0.29 nm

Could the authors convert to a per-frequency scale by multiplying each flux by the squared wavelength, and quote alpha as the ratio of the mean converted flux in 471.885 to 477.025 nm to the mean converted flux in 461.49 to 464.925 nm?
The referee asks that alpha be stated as 1.02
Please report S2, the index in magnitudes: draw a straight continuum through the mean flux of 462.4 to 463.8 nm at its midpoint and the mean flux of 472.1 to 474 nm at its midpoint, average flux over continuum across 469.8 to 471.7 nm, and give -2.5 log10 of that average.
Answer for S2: 0.03 mag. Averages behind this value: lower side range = 14.9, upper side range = 14.1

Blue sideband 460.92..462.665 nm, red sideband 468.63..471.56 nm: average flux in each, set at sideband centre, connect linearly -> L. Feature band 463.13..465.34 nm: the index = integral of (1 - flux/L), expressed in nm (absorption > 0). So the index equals 0.06 nm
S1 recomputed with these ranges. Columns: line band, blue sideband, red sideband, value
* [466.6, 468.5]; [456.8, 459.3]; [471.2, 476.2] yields 0.04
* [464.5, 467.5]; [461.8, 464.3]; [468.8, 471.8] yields 0.10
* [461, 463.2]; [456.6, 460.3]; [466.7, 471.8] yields -0.06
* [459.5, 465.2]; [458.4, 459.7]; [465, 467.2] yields -0.19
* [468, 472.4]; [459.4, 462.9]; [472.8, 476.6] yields -0.13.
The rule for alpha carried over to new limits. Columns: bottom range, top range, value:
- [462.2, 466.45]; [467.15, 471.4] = 1.01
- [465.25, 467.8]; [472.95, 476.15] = 1.02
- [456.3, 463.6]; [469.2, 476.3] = 1.04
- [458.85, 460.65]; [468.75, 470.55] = 1.10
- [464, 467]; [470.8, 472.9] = 1.09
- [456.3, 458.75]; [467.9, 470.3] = 1.05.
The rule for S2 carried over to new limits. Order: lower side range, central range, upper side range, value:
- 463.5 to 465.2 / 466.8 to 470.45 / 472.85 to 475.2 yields -0.02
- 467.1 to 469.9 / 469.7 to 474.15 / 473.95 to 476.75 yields 0.01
